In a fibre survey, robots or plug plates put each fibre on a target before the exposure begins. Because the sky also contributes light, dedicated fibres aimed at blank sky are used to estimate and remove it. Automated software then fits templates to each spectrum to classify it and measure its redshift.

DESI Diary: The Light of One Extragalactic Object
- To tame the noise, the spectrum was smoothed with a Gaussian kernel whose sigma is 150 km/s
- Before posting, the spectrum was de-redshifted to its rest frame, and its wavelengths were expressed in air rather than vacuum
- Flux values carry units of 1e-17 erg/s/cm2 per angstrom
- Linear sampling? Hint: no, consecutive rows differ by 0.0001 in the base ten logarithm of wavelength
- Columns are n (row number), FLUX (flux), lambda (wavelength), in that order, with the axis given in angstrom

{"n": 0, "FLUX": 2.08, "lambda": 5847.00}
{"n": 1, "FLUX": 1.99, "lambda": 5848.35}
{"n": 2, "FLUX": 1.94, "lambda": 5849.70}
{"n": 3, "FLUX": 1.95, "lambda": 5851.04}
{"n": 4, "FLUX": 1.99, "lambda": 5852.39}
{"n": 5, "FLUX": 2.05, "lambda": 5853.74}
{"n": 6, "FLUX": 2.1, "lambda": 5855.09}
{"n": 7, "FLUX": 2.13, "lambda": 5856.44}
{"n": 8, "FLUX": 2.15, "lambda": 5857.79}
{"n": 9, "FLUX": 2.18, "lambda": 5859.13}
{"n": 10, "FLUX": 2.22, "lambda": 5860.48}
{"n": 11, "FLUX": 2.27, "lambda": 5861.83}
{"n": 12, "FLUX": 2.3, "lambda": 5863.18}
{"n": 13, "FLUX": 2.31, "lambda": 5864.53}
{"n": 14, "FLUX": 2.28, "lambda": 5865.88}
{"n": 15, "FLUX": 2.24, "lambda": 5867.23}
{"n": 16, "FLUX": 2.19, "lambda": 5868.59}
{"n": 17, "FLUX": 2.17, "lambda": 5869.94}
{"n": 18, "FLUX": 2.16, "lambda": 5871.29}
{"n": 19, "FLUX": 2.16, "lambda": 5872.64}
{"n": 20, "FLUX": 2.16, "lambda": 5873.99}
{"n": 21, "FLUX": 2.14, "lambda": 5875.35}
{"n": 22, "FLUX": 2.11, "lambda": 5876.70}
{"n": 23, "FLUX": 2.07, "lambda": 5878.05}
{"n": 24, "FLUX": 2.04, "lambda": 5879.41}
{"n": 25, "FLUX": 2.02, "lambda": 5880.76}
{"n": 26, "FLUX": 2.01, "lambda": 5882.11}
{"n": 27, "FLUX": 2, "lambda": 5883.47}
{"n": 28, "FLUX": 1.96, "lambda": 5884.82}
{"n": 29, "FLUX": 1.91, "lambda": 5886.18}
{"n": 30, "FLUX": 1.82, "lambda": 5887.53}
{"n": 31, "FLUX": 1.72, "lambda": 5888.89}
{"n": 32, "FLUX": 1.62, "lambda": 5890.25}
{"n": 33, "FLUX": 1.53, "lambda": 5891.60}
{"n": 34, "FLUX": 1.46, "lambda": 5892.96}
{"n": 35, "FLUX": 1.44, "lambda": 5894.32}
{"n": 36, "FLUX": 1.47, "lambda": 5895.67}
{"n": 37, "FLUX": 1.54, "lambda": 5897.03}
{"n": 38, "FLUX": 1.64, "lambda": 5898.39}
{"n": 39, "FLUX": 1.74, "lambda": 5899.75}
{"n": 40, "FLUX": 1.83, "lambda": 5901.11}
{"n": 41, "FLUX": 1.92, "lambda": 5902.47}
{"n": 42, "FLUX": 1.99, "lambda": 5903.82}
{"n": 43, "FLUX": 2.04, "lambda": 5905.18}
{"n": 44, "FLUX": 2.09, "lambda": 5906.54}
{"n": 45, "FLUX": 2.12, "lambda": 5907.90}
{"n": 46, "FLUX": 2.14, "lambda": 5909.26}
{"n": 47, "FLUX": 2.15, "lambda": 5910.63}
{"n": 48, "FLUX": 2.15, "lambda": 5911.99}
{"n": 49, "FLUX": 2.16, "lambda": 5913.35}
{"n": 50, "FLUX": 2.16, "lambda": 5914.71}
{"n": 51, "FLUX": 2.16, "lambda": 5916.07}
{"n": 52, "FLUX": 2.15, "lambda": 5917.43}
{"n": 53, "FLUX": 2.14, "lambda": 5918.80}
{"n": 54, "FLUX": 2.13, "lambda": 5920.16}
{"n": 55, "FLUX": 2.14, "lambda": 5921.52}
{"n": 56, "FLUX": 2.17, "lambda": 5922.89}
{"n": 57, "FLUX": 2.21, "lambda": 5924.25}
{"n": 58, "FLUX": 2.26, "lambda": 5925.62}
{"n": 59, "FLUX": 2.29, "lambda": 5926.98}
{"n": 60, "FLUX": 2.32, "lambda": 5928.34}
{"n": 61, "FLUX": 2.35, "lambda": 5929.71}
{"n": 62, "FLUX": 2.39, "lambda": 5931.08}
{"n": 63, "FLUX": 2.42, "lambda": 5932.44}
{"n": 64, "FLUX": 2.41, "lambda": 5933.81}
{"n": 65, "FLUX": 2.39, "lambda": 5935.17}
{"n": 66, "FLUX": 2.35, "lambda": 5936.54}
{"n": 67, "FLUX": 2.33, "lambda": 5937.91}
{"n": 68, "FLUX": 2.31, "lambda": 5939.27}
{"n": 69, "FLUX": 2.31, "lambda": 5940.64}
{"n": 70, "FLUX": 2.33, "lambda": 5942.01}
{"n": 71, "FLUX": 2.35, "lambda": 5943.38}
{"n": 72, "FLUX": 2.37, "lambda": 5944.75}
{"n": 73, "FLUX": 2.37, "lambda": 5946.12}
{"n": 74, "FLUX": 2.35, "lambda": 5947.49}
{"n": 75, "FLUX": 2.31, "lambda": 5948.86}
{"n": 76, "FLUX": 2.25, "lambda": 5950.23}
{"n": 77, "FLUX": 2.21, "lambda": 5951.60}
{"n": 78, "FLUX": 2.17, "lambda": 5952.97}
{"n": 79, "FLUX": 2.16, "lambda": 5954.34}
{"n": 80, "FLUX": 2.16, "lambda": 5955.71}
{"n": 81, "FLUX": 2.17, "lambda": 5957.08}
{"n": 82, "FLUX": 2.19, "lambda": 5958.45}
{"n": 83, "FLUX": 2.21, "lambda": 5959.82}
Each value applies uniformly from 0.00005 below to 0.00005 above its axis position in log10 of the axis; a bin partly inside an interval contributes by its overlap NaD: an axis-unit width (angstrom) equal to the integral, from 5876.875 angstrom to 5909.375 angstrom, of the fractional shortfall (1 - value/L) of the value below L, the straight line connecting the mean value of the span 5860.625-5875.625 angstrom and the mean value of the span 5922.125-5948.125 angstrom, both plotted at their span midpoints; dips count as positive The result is 6.1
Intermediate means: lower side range 2.22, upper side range 2.33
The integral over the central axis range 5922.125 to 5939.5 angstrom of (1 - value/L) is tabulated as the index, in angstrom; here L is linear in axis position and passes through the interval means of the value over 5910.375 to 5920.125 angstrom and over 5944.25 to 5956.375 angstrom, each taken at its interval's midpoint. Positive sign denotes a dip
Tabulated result -0.97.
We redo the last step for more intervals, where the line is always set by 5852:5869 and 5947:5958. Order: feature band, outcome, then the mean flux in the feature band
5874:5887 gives 1.0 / 2.03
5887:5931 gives 4.6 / 1.98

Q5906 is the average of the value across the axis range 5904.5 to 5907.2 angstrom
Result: 2.06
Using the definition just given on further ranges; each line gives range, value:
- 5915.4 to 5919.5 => 2.15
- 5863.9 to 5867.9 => 2.28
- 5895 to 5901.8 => 1.64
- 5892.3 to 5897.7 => 1.48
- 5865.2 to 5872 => 2.21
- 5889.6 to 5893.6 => 1.54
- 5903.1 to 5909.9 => 2.08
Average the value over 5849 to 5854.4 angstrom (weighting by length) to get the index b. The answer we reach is 1.98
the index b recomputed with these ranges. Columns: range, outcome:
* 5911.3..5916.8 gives 2.16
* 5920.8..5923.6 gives 2.16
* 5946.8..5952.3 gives 2.28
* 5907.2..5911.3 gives 2.13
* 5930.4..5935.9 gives 2.4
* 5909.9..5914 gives 2.15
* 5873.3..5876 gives 2.15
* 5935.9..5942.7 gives 2.33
